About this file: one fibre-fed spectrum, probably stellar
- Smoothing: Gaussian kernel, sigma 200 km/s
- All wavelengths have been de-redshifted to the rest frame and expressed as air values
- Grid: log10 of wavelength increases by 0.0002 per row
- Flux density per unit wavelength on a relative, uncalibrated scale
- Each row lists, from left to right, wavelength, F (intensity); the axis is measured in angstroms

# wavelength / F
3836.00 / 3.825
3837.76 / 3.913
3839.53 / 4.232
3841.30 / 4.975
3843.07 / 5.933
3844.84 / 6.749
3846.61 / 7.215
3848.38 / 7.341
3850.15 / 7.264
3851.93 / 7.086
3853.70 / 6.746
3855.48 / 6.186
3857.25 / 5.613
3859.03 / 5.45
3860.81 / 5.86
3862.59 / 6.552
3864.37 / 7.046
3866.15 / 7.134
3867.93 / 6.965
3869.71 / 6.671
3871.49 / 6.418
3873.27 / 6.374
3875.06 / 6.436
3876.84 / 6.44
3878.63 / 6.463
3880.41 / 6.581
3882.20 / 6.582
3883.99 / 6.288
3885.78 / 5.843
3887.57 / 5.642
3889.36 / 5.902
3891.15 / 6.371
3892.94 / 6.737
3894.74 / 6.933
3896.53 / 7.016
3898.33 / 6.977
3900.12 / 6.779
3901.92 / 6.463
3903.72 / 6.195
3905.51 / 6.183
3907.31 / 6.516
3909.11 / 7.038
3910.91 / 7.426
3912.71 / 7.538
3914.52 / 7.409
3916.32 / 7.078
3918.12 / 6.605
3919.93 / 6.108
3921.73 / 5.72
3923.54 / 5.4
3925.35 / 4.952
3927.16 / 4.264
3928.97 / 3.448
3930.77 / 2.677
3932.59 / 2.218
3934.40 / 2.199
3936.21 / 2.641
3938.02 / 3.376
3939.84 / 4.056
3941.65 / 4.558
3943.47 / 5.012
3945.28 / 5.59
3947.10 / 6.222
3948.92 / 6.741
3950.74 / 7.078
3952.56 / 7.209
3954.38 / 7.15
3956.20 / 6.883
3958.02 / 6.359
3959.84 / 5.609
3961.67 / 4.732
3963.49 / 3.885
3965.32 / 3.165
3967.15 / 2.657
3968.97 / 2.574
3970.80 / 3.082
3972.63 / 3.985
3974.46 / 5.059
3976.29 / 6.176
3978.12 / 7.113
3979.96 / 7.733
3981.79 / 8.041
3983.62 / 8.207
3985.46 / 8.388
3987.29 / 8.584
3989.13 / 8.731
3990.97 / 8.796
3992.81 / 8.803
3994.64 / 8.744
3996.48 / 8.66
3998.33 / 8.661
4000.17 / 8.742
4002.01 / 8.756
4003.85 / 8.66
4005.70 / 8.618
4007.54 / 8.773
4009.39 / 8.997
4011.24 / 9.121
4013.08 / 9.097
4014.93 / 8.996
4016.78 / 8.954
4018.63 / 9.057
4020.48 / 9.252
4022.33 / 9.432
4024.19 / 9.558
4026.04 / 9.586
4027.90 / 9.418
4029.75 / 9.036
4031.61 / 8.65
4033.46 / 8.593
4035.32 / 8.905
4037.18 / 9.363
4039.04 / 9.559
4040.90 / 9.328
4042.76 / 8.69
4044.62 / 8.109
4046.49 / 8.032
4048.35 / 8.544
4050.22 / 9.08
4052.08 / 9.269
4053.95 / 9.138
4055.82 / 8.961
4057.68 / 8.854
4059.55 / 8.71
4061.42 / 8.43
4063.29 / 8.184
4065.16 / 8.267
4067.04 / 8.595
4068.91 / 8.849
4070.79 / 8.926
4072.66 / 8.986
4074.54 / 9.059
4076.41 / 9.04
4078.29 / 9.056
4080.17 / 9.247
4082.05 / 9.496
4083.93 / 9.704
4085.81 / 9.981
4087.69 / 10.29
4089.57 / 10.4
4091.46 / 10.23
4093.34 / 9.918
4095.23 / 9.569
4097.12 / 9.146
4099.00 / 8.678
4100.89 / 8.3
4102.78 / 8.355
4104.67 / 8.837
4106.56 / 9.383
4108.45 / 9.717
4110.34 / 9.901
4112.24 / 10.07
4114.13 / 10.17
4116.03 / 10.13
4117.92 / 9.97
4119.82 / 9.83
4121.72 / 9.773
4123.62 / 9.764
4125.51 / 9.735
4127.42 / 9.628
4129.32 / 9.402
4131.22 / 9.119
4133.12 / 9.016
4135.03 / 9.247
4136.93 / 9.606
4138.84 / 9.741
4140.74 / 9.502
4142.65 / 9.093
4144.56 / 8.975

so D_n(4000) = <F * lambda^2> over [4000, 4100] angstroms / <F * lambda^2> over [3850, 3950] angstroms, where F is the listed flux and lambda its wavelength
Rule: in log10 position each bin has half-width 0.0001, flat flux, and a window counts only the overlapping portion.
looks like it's 1.66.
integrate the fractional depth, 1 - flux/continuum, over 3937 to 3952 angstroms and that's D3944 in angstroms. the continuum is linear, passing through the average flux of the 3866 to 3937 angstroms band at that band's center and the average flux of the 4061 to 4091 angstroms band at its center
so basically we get 3.1 angstroms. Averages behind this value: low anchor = 5.95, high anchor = 9.19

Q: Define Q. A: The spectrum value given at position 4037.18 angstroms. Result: 9.363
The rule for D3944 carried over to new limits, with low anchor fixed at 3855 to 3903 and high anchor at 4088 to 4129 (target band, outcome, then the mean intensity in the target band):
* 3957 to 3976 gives 8.6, 4.19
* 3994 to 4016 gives -1.7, 8.82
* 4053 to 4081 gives 0.7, 8.82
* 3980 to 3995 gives -1.0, 8.49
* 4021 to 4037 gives -1.2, 9.16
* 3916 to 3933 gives 5.3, 4.84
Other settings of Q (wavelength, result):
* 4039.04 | 9.559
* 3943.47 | 5.012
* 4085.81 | 9.981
